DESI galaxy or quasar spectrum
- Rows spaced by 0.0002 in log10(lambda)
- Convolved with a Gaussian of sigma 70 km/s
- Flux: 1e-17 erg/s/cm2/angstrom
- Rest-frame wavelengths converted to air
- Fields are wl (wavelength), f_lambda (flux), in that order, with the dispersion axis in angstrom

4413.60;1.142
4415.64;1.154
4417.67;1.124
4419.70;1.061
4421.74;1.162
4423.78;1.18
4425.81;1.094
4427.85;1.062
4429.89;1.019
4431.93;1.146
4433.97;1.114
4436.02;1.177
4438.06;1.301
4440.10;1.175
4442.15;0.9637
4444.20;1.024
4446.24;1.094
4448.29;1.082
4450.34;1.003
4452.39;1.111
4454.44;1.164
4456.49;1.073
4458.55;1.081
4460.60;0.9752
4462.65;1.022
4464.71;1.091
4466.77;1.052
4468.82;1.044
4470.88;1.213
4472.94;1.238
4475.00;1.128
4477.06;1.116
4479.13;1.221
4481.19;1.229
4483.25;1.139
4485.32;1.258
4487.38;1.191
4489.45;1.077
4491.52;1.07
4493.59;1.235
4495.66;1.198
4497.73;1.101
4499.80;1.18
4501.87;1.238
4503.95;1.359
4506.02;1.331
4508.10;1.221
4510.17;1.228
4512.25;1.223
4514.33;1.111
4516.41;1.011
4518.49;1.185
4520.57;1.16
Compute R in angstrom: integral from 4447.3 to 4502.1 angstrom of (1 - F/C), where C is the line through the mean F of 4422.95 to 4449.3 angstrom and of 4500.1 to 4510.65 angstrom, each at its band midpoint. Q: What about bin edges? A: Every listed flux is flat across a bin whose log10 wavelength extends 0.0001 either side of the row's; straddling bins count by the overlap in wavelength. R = 3.23 angstrom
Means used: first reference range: 1.11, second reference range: 1.27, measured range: 1.13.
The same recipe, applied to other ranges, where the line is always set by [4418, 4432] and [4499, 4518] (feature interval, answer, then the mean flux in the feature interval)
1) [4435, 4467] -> 1.34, 1.09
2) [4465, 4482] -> 0.20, 1.15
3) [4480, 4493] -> 0.20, 1.16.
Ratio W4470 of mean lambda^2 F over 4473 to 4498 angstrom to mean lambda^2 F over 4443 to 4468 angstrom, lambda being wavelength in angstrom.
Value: 1.1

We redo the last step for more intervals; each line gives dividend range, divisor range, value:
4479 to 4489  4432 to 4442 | 1.05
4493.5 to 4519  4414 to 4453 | 1.12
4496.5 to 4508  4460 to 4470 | 1.21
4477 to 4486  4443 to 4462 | 1.14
